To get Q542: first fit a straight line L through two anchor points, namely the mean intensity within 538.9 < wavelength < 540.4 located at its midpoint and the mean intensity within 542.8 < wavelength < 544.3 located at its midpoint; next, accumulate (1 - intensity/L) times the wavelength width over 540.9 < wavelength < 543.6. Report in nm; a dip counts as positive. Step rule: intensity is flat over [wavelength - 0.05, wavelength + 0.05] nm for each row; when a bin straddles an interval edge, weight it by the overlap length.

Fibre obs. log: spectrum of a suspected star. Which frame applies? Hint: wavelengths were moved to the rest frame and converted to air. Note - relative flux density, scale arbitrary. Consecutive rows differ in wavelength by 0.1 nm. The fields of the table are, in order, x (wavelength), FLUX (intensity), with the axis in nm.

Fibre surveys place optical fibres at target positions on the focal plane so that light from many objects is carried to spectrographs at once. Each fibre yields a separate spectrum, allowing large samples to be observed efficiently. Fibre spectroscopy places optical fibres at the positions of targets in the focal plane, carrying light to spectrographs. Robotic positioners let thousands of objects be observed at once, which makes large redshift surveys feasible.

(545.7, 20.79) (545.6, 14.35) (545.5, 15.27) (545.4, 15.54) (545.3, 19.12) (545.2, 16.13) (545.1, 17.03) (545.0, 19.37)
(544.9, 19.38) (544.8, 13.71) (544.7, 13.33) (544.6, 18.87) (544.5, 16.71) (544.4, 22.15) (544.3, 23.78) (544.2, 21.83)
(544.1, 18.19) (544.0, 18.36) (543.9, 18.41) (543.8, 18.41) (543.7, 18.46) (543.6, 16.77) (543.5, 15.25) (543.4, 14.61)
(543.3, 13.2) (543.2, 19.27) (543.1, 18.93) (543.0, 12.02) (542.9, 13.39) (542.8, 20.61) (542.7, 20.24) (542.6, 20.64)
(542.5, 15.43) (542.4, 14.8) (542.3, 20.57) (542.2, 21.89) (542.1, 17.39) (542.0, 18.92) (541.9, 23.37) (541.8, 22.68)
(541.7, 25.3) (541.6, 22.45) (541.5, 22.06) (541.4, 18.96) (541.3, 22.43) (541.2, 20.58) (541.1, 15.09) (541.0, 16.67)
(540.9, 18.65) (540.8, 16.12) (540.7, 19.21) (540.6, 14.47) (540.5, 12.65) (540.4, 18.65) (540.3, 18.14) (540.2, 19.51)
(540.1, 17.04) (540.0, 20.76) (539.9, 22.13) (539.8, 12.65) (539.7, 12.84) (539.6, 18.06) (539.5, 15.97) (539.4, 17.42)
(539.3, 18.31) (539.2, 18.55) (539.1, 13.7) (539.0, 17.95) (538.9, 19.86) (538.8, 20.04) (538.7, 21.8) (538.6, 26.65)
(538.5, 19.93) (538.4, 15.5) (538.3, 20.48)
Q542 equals -0.21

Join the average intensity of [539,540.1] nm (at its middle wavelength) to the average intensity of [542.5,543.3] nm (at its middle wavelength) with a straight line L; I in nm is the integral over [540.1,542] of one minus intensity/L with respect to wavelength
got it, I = -0.22 nm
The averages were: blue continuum 17.1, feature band 19.2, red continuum 17.4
